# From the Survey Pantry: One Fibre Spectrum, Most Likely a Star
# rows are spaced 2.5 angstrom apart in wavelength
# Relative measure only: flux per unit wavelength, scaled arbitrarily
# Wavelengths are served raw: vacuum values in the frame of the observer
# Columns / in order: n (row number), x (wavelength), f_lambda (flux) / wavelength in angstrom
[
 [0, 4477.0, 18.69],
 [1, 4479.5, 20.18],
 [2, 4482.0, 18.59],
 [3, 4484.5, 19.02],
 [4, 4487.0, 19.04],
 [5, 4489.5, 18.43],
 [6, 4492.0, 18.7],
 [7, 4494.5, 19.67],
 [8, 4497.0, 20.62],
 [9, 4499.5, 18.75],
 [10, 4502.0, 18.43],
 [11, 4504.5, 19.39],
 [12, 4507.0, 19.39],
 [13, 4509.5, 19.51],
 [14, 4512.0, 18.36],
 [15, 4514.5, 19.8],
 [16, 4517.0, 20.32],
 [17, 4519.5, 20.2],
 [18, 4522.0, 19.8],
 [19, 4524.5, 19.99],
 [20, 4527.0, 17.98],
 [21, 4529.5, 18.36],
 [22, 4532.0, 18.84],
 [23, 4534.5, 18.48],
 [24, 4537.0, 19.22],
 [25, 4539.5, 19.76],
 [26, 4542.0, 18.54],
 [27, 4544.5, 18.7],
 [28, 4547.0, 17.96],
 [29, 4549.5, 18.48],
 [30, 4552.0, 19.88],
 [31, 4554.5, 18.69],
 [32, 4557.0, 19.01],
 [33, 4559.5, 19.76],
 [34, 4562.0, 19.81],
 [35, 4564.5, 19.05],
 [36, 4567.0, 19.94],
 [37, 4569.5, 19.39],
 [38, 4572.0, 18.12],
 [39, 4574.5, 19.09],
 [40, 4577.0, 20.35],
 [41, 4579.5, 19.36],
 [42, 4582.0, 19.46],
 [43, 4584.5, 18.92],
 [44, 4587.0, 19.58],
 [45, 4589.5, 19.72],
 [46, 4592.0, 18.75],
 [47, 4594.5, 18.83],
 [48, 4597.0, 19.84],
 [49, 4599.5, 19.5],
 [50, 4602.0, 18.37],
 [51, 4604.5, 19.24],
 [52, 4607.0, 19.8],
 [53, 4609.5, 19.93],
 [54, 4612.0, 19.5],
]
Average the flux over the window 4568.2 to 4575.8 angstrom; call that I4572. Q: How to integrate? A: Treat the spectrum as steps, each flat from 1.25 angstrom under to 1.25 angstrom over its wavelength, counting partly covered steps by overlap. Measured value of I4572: 18.9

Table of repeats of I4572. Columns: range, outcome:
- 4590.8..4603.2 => 19.1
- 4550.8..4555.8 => 19.3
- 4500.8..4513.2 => 19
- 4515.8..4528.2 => 19.7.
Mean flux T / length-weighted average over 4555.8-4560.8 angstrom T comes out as 19.4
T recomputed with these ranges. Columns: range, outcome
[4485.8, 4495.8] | 19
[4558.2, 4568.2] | 19.6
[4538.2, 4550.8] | 18.7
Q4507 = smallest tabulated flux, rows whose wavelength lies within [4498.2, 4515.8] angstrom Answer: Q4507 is 18.36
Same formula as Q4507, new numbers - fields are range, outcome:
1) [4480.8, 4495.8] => 18.43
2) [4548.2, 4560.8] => 18.48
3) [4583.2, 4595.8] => 18.75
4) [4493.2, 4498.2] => 19.67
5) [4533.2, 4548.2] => 17.96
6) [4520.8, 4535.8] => 17.98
